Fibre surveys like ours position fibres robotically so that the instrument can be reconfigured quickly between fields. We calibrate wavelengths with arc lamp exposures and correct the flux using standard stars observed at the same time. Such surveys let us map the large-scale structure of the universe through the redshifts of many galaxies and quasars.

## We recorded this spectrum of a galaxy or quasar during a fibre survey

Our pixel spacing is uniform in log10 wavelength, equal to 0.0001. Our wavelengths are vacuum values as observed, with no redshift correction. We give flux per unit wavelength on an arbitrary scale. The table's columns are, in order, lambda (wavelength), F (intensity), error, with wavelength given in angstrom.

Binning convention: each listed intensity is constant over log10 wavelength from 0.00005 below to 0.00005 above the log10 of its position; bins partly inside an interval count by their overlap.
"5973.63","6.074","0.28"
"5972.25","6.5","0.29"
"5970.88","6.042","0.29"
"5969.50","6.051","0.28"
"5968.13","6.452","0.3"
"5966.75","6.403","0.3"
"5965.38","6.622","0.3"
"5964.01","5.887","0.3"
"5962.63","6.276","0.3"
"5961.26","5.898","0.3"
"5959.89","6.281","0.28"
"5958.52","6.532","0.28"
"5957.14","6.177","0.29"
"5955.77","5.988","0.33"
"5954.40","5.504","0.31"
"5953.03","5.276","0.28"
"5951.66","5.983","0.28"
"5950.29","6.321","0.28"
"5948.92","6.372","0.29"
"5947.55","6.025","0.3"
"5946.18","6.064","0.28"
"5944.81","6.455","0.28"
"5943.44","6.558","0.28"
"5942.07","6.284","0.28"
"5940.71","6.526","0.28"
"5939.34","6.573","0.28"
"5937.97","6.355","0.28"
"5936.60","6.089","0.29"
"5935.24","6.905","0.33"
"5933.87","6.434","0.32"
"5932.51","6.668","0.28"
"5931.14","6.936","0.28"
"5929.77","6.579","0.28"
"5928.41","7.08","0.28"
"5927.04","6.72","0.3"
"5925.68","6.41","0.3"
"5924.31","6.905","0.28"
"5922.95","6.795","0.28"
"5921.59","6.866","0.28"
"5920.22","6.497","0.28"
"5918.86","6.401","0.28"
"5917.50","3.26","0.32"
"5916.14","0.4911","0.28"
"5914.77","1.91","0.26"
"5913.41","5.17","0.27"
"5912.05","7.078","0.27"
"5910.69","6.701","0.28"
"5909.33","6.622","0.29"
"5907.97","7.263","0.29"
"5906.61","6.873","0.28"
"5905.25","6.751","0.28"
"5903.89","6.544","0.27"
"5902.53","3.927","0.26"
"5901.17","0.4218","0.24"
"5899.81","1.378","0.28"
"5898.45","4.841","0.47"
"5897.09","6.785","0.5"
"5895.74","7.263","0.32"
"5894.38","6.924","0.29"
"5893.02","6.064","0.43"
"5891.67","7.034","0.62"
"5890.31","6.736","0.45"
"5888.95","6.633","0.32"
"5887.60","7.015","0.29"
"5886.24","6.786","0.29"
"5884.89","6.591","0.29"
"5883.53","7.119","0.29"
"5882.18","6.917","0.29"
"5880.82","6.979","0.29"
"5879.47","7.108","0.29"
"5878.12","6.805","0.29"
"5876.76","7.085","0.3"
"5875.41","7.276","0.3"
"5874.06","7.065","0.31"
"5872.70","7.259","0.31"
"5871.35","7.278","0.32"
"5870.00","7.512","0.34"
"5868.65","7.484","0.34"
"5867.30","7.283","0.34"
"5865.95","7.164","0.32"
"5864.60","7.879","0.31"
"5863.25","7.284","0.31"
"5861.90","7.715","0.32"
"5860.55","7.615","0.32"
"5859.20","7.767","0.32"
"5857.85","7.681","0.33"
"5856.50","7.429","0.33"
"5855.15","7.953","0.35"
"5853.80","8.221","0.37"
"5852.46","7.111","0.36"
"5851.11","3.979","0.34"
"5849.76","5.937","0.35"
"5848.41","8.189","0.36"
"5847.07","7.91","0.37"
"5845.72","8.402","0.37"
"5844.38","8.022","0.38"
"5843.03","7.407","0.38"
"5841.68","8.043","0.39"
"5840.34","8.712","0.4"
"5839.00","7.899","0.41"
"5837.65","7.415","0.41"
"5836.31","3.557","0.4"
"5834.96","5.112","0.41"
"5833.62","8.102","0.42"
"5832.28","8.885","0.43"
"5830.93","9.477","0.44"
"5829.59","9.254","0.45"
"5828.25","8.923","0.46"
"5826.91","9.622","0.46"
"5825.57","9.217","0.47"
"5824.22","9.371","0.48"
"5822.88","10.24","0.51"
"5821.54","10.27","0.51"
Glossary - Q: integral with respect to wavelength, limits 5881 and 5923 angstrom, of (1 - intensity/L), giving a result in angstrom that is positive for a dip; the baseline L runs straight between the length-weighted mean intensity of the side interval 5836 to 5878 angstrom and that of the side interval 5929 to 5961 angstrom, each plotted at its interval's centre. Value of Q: 6.8 angstrom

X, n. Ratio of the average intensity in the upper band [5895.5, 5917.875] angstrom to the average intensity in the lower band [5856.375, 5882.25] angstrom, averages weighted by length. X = 0.66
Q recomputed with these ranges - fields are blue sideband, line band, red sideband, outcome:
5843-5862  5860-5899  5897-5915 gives -4.60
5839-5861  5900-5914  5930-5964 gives 2.46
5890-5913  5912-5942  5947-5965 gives 0.03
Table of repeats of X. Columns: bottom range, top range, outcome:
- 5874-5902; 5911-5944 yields 0.97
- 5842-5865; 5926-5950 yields 0.87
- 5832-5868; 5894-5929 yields 0.75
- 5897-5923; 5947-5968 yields 1.21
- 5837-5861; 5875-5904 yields 0.81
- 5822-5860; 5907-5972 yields 0.78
